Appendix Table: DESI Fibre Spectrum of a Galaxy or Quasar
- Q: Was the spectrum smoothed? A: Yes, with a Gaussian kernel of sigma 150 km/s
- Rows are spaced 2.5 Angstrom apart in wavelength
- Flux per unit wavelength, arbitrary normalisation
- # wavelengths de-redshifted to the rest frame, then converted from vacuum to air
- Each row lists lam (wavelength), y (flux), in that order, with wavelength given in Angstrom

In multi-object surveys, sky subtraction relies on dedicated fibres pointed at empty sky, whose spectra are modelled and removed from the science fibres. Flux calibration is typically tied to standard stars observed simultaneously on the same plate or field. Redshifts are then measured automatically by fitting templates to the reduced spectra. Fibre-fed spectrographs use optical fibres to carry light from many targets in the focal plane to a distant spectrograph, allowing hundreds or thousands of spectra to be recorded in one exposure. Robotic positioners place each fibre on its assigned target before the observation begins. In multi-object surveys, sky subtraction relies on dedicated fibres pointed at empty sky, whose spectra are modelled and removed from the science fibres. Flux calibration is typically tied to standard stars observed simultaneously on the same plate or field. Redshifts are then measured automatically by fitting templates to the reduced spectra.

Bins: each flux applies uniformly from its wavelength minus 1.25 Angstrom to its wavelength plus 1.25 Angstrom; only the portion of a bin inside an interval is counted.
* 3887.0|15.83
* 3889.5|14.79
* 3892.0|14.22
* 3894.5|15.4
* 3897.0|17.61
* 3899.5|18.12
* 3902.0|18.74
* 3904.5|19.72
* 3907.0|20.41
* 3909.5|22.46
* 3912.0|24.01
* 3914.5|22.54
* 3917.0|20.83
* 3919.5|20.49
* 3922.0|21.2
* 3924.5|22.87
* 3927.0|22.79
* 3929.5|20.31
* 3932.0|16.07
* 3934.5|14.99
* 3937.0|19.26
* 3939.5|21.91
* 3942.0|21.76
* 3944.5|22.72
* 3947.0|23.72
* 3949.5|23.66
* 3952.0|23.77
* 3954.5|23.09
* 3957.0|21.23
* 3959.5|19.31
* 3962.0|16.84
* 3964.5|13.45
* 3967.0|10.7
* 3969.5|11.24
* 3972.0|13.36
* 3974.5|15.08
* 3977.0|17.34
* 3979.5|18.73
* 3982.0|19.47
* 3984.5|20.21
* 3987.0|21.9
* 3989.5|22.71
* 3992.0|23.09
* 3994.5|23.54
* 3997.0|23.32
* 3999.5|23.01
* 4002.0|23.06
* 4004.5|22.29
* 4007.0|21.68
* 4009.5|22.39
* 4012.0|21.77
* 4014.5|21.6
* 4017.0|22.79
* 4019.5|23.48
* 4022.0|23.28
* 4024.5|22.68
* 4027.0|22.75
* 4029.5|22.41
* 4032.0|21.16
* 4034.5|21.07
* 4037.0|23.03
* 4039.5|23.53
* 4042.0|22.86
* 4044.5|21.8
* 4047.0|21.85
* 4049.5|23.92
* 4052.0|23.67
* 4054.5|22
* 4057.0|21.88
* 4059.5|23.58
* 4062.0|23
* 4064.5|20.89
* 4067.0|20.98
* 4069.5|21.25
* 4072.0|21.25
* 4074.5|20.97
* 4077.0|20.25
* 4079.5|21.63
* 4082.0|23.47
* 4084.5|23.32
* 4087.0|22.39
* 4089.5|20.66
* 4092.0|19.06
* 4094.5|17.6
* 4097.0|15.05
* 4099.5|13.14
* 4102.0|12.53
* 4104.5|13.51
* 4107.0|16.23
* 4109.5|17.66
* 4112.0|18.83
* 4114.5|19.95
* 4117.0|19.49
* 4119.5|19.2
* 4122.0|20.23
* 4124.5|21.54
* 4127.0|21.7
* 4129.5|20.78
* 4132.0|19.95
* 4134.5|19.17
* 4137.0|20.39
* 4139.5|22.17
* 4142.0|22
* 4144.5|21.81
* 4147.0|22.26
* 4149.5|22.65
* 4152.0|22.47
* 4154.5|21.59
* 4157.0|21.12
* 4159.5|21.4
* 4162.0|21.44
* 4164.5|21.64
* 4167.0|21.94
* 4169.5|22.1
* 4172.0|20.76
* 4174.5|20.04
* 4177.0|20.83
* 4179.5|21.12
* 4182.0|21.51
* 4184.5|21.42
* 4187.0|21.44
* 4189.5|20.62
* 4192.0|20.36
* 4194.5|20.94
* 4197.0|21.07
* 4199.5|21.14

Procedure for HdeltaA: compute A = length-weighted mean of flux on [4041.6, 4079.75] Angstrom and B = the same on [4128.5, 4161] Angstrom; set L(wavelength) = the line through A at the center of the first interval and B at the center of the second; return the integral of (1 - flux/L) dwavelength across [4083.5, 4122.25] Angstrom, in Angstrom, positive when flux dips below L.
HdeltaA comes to 6.6 Angstrom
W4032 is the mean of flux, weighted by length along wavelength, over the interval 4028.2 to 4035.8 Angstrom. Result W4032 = 21.6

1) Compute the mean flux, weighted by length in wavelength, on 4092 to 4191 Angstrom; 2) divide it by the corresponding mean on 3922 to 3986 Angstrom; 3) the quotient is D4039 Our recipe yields 1.05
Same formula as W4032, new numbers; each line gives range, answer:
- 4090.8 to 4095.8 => 18.3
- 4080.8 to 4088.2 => 23.1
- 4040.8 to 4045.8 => 22.3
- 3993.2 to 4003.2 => 23.2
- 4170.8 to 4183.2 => 20.8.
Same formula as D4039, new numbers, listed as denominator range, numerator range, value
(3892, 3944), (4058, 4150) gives 1.00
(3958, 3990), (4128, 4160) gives 1.27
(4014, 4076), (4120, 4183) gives 0.95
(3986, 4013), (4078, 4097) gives 0.92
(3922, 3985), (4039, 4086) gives 1.17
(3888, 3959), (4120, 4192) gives 1.05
